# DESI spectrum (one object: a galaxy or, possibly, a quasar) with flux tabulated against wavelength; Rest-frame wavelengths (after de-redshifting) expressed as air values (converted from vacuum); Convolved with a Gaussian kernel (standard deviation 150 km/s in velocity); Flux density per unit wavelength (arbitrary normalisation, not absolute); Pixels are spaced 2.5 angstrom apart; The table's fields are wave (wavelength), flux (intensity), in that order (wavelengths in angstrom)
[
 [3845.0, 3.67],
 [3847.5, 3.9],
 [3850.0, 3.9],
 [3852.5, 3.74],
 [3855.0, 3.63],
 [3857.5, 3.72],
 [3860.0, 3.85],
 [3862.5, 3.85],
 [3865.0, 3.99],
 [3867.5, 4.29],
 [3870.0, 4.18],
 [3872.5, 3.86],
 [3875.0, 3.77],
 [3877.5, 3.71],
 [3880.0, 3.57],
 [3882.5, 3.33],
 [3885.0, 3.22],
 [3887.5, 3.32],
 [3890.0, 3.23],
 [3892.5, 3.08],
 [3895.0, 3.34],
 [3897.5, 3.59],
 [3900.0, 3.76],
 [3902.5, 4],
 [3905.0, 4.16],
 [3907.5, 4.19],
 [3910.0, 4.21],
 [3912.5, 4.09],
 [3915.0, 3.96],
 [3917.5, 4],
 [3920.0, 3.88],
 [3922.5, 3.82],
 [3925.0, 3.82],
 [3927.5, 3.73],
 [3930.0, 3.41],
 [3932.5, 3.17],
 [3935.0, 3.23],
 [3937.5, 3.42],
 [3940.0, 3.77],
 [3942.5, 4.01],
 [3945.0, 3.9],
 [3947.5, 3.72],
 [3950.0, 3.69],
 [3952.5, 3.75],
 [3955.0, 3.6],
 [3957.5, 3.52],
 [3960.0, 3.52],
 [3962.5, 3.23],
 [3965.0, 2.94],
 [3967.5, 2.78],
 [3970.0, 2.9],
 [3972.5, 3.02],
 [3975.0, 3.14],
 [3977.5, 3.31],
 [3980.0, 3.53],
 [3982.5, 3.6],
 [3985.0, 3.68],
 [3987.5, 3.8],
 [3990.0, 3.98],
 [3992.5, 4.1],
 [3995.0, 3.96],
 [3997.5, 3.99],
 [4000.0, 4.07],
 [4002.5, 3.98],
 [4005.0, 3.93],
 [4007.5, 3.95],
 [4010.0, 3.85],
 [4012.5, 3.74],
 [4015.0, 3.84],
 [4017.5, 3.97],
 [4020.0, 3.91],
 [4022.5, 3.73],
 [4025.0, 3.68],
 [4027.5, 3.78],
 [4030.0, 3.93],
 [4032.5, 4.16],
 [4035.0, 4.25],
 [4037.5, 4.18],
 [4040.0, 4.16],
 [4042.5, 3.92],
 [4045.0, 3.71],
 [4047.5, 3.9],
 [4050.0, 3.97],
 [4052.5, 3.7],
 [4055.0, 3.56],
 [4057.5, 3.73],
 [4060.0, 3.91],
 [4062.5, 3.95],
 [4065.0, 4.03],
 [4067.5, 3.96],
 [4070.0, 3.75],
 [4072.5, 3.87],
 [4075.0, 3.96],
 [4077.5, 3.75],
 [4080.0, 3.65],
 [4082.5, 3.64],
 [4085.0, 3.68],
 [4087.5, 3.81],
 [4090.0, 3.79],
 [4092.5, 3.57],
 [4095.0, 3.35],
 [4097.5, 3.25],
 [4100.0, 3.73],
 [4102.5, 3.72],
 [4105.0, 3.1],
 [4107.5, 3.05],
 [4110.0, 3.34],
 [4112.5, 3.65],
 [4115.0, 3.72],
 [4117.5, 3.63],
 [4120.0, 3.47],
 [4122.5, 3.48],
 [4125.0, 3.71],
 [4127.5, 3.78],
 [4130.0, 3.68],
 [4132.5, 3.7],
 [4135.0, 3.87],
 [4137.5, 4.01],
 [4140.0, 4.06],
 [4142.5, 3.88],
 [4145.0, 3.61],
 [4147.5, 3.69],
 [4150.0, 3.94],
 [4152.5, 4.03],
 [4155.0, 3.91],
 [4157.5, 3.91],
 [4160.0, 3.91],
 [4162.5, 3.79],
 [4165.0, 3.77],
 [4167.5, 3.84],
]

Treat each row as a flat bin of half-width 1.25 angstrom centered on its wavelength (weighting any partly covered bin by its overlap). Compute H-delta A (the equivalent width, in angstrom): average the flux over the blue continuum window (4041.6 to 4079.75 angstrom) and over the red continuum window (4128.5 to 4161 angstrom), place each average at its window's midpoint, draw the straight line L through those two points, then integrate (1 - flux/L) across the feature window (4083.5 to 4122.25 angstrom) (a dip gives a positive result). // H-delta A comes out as 3.3 angstrom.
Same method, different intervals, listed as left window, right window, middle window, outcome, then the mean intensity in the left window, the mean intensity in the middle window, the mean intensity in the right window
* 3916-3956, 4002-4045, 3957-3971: 2.34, 3.68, 3.13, 3.93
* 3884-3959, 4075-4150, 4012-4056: -2.84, 3.69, 3.9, 3.64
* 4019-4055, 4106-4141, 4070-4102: 0.75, 3.91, 3.68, 3.65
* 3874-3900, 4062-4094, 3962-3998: 1.51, 3.43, 3.46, 3.79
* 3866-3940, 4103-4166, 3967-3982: 2.23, 3.7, 3.15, 3.71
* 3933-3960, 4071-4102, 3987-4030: -2.89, 3.64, 3.9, 3.67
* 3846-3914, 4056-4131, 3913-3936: 0.31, 3.76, 3.69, 3.66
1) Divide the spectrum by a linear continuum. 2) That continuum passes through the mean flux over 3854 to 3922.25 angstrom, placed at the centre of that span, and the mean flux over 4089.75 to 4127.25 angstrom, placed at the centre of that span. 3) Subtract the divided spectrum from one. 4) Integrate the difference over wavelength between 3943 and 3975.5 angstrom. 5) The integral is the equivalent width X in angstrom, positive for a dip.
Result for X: 2.7 angstrom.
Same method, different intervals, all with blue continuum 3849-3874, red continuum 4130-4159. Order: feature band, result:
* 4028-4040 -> -0.7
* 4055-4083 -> 0.3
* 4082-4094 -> 0.6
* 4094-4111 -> 2.2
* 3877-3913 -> 2.3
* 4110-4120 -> 0.7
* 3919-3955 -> 2.1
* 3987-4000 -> -0.3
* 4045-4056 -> 0.3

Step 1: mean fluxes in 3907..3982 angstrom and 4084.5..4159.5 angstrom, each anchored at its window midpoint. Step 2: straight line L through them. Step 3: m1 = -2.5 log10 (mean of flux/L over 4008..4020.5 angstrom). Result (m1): -0.07 mag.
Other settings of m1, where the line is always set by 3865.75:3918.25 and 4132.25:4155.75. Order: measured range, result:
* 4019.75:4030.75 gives 0.008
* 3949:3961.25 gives 0.050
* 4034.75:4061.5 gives -0.018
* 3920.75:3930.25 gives 0.011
